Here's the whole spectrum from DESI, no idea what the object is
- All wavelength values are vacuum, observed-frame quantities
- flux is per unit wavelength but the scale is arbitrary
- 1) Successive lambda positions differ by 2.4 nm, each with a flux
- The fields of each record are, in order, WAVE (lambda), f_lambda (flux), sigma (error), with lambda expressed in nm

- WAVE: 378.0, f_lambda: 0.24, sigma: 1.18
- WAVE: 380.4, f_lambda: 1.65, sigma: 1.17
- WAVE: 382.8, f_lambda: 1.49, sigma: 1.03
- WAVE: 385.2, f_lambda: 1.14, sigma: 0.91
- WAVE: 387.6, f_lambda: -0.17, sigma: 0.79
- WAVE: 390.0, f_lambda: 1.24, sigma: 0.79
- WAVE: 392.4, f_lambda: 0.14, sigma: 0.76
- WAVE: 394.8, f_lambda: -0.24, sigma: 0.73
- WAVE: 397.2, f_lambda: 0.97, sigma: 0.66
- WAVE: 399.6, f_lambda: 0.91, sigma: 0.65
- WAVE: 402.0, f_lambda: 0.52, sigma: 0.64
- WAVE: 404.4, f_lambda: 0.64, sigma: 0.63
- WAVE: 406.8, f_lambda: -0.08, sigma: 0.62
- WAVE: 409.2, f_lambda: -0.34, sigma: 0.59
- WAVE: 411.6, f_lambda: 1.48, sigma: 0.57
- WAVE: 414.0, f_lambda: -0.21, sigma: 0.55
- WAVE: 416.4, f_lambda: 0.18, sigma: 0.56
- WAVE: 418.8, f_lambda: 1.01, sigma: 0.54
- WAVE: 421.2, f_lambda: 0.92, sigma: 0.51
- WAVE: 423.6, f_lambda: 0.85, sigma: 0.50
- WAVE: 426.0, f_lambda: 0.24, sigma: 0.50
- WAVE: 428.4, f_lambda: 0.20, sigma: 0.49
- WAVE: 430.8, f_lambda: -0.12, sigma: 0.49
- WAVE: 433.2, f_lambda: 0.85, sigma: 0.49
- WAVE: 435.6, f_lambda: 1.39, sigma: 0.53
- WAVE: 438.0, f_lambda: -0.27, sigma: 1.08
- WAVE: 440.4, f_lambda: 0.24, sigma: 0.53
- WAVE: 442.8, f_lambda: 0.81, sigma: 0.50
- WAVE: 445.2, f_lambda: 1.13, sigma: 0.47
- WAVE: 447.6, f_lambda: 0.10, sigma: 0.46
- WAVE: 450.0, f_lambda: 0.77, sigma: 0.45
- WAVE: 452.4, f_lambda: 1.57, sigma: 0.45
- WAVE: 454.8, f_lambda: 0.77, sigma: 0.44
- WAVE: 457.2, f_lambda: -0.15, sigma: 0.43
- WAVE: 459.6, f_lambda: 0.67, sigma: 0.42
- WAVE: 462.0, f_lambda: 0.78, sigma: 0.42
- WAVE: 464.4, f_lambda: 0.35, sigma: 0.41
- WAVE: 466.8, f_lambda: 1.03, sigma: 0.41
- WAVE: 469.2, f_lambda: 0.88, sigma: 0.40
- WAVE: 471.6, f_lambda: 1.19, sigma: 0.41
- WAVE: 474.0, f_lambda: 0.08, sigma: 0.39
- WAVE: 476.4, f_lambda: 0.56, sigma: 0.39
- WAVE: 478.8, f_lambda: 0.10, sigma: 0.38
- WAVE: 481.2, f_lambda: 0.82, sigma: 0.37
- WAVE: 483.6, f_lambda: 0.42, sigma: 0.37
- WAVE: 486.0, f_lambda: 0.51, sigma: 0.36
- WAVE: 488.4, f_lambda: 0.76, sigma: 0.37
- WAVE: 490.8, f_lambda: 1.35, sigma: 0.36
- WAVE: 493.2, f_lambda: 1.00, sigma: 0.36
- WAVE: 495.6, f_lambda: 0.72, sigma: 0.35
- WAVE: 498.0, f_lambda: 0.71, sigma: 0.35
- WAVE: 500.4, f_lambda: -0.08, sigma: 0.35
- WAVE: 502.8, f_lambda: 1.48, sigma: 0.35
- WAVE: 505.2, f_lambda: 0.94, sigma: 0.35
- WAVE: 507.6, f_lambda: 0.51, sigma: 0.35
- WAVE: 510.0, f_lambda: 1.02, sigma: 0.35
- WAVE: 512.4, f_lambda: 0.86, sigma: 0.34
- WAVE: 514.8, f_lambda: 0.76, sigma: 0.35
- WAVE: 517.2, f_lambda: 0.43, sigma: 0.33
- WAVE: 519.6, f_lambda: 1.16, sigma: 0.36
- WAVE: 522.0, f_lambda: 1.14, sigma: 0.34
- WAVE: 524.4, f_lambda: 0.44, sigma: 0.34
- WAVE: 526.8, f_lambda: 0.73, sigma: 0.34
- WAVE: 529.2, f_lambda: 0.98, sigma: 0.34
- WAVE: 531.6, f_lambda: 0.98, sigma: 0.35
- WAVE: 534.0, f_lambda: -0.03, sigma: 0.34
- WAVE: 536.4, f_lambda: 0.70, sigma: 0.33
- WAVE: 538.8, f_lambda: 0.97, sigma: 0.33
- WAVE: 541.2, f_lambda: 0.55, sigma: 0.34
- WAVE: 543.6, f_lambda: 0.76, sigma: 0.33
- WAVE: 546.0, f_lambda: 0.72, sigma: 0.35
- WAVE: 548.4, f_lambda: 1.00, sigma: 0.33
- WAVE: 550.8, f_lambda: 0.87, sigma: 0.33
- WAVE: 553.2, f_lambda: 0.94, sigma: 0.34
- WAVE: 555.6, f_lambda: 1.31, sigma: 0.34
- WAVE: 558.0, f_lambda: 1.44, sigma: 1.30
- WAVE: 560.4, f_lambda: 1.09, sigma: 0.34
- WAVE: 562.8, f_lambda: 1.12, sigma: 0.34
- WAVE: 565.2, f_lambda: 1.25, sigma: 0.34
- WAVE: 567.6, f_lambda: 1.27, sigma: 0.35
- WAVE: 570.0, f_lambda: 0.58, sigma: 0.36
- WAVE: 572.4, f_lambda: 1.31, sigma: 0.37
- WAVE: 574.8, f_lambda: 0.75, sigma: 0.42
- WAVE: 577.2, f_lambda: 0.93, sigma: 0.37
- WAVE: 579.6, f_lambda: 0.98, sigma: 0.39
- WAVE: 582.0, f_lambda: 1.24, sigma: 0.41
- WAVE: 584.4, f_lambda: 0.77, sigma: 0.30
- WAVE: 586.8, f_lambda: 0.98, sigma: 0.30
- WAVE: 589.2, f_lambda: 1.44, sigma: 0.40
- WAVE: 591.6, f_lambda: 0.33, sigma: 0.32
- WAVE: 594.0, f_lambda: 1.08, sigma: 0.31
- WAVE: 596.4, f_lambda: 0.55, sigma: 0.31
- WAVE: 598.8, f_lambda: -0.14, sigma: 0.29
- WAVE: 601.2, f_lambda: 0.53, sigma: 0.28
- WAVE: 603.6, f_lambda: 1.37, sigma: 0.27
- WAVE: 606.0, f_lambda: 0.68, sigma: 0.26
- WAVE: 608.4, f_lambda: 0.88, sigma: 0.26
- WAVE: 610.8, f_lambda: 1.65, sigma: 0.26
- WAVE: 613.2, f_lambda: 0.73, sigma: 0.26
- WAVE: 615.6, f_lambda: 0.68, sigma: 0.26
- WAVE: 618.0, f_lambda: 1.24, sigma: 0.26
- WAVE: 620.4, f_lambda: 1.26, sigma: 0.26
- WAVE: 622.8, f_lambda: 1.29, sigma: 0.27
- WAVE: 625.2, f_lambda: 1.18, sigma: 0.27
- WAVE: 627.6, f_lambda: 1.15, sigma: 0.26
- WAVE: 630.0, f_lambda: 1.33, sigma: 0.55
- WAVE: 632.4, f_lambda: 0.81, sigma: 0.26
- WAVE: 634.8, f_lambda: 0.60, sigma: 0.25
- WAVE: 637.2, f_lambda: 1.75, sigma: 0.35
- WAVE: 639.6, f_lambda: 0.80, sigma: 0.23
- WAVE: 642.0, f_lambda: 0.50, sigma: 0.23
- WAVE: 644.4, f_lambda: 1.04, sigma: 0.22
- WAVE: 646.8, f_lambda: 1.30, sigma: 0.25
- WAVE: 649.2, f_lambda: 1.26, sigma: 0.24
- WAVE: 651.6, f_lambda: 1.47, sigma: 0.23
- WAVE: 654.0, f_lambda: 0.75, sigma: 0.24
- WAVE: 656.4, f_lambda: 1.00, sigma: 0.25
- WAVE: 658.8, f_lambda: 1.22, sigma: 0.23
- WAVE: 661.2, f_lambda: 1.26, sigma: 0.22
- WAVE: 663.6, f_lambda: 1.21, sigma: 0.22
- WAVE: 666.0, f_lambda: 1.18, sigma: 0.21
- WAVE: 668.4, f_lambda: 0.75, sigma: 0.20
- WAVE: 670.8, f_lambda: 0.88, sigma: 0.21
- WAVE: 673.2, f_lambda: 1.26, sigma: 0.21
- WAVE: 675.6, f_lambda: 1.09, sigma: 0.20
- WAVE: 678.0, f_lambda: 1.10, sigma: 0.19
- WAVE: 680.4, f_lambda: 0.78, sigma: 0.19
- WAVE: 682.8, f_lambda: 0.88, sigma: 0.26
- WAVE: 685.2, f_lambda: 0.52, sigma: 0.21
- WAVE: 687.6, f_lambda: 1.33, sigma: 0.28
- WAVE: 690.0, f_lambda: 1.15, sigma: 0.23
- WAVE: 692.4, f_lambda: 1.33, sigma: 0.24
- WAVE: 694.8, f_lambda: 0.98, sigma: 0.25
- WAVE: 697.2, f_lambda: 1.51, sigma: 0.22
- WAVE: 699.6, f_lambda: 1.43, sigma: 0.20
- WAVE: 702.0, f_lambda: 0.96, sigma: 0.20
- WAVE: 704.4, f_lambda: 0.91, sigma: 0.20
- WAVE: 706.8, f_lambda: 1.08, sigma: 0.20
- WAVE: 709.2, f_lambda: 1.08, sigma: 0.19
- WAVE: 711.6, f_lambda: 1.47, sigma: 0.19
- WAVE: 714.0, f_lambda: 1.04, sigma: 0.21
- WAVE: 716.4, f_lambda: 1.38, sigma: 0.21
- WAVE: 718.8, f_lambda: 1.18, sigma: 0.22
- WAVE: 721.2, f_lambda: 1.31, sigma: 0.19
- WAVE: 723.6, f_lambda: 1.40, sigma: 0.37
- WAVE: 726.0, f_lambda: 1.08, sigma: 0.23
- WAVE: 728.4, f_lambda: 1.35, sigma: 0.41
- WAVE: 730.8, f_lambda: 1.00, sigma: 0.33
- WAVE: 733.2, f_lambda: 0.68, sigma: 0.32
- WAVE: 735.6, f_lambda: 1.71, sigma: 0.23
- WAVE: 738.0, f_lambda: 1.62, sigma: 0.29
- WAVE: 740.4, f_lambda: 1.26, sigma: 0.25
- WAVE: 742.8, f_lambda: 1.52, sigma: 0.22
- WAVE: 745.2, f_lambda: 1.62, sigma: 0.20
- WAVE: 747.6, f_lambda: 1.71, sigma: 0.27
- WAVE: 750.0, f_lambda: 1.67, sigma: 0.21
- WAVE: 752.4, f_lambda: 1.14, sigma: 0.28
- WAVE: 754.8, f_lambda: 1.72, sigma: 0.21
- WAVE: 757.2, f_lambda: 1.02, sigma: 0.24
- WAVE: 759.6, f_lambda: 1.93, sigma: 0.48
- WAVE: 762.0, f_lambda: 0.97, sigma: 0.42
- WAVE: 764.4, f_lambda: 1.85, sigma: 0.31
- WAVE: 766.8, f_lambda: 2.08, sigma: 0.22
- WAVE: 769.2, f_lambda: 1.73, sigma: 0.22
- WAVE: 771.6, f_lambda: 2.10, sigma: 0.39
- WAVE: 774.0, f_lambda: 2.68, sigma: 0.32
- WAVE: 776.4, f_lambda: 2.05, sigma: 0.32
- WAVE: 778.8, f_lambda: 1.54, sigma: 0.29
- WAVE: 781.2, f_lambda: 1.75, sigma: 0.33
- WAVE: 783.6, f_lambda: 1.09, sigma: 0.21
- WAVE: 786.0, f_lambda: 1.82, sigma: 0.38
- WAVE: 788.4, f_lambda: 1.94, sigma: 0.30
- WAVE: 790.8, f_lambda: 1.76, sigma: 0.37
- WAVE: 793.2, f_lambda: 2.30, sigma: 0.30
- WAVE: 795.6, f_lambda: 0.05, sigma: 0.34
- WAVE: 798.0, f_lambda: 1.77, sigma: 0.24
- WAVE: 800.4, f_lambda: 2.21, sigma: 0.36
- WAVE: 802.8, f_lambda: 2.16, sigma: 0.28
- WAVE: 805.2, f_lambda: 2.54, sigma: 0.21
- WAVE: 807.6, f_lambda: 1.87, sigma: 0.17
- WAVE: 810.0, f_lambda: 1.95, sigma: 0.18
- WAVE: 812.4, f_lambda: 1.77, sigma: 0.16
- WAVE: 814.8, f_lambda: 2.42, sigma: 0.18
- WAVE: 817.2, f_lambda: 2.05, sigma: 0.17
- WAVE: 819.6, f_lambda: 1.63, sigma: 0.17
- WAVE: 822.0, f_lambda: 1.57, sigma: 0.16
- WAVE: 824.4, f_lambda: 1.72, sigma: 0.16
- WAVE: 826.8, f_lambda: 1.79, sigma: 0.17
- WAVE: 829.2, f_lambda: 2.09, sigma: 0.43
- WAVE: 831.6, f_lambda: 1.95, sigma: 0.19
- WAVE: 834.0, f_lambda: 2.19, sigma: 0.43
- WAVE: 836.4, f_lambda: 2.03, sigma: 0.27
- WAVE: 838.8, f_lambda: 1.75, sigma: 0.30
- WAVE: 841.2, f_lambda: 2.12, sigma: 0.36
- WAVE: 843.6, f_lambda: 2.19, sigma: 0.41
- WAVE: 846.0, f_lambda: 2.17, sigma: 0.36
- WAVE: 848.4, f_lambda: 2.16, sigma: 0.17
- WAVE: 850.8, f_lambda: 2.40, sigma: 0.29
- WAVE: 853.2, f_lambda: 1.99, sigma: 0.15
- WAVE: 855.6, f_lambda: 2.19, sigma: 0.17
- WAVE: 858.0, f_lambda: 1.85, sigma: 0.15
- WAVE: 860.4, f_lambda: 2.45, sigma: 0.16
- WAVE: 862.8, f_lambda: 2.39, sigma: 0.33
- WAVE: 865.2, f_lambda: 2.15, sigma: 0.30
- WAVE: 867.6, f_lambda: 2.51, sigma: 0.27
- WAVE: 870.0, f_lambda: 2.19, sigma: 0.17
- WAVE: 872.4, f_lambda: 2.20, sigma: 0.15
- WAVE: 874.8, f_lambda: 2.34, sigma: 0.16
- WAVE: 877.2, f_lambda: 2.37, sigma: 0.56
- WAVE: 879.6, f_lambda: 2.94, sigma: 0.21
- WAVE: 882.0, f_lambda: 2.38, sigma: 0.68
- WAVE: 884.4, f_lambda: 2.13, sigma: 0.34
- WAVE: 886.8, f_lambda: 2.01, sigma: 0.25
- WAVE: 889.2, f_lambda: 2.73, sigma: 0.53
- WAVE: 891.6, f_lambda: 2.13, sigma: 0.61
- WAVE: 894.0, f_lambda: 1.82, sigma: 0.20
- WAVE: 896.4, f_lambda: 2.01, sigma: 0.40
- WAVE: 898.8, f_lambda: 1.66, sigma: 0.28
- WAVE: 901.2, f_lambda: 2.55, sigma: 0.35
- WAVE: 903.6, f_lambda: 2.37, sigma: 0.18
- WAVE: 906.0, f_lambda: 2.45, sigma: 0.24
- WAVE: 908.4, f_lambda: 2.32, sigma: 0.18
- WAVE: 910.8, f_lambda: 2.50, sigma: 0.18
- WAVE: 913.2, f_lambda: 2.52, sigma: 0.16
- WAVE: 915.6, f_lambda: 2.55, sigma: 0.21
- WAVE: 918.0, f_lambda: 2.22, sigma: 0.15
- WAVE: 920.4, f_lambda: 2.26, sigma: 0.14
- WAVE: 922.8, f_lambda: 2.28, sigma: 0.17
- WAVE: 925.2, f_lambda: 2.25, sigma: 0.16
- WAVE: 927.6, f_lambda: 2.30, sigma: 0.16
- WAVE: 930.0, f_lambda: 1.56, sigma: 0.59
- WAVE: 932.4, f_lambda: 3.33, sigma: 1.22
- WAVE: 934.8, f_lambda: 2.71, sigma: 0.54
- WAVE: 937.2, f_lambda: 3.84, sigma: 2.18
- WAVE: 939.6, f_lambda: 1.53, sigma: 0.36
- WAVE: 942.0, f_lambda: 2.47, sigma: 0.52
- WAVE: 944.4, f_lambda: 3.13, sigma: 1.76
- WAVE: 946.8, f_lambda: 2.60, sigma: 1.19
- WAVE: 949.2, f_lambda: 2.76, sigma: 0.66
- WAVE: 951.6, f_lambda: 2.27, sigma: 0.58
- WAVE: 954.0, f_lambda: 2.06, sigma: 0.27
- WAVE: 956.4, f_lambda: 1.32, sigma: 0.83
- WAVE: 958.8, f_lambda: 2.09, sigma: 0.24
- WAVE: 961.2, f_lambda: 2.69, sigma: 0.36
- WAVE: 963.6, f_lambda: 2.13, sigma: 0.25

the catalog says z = 0.910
